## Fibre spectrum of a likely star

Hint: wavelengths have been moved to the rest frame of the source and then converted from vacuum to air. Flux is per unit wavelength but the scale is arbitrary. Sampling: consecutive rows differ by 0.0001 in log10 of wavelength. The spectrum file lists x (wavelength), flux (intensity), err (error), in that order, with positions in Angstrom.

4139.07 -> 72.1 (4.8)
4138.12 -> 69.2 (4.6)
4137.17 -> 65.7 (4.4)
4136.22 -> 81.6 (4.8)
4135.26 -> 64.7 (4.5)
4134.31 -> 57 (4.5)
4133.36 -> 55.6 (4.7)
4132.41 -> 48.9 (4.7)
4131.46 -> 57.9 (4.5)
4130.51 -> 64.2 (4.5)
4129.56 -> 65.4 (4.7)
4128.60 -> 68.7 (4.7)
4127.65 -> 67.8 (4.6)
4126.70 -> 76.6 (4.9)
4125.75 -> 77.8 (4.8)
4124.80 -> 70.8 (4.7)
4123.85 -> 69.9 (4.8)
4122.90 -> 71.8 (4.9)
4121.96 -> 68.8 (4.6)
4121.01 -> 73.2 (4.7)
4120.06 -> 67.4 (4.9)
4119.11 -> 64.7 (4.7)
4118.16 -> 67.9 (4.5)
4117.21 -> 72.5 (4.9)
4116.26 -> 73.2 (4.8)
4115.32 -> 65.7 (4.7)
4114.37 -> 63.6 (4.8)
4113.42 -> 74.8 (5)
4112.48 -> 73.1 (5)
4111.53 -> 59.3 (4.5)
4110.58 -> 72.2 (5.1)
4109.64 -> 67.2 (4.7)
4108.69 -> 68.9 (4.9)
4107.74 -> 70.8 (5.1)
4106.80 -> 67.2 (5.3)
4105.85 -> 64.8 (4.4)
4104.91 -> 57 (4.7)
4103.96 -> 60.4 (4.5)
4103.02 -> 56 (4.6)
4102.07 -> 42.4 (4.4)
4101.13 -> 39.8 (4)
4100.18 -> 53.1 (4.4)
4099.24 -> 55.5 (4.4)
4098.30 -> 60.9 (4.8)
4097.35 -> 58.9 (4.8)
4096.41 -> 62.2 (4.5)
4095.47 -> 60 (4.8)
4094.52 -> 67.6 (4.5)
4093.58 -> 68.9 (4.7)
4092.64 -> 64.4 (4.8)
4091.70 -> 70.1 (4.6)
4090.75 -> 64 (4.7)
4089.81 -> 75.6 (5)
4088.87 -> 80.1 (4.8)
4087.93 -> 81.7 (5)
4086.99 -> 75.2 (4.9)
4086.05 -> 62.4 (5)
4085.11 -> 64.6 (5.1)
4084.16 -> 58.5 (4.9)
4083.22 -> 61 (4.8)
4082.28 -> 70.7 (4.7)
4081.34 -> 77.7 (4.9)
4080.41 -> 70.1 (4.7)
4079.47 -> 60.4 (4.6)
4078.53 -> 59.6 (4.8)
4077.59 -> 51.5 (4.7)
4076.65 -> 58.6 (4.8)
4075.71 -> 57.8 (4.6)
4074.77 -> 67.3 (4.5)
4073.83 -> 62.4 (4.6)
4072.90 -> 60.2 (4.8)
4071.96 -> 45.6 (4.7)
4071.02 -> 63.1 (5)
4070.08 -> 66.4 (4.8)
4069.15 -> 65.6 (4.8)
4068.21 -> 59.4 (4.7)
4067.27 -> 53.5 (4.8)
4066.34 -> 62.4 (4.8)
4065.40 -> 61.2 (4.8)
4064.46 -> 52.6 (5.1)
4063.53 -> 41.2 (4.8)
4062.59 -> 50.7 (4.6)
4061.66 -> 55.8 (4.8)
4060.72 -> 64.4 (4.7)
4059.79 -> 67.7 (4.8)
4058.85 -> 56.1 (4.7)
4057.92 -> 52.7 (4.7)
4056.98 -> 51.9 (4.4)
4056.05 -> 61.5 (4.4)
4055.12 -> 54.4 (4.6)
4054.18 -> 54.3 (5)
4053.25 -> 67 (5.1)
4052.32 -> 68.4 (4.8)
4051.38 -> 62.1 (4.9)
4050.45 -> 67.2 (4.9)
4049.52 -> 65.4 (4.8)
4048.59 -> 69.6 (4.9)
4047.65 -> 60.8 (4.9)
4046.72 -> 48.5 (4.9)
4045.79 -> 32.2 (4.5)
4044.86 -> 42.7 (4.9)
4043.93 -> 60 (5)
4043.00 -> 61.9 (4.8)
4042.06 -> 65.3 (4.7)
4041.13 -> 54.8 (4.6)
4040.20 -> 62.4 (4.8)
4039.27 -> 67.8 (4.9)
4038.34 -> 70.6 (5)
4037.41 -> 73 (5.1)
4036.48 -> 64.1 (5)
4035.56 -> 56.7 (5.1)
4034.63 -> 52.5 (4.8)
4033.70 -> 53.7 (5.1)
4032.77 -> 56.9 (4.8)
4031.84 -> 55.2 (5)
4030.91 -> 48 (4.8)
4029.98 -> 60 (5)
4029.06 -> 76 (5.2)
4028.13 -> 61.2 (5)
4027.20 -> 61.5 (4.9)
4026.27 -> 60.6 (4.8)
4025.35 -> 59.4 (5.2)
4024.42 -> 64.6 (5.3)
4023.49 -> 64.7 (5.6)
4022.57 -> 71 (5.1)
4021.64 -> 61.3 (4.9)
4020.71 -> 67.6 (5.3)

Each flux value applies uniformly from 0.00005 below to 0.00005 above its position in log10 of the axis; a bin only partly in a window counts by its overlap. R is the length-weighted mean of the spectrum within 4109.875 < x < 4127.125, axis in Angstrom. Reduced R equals 70.2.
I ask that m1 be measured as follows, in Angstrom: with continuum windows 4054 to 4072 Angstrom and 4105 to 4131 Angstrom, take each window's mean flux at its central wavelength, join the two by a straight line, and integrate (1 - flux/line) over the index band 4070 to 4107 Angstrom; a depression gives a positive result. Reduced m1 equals 0.1 Angstrom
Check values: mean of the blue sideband 57.3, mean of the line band 62.5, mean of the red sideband 69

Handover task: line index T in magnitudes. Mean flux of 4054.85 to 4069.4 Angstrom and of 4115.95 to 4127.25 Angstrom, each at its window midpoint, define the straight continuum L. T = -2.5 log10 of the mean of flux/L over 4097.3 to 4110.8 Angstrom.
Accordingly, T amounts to 0.13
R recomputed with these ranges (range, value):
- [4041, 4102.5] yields 60.5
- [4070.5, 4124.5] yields 64.6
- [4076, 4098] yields 66.1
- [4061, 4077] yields 57.9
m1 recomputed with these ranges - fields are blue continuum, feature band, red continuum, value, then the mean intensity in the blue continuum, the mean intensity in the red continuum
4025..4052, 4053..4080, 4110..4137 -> 1.84 Angstrom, 59.7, 67.7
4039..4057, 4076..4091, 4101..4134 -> -1.09 Angstrom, 59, 65.6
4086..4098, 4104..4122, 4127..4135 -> -0.91 Angstrom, 68.6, 61.1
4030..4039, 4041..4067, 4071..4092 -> 1.71 Angstrom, 59.2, 65.1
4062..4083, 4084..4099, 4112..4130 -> -0.77 Angstrom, 59.9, 70.2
